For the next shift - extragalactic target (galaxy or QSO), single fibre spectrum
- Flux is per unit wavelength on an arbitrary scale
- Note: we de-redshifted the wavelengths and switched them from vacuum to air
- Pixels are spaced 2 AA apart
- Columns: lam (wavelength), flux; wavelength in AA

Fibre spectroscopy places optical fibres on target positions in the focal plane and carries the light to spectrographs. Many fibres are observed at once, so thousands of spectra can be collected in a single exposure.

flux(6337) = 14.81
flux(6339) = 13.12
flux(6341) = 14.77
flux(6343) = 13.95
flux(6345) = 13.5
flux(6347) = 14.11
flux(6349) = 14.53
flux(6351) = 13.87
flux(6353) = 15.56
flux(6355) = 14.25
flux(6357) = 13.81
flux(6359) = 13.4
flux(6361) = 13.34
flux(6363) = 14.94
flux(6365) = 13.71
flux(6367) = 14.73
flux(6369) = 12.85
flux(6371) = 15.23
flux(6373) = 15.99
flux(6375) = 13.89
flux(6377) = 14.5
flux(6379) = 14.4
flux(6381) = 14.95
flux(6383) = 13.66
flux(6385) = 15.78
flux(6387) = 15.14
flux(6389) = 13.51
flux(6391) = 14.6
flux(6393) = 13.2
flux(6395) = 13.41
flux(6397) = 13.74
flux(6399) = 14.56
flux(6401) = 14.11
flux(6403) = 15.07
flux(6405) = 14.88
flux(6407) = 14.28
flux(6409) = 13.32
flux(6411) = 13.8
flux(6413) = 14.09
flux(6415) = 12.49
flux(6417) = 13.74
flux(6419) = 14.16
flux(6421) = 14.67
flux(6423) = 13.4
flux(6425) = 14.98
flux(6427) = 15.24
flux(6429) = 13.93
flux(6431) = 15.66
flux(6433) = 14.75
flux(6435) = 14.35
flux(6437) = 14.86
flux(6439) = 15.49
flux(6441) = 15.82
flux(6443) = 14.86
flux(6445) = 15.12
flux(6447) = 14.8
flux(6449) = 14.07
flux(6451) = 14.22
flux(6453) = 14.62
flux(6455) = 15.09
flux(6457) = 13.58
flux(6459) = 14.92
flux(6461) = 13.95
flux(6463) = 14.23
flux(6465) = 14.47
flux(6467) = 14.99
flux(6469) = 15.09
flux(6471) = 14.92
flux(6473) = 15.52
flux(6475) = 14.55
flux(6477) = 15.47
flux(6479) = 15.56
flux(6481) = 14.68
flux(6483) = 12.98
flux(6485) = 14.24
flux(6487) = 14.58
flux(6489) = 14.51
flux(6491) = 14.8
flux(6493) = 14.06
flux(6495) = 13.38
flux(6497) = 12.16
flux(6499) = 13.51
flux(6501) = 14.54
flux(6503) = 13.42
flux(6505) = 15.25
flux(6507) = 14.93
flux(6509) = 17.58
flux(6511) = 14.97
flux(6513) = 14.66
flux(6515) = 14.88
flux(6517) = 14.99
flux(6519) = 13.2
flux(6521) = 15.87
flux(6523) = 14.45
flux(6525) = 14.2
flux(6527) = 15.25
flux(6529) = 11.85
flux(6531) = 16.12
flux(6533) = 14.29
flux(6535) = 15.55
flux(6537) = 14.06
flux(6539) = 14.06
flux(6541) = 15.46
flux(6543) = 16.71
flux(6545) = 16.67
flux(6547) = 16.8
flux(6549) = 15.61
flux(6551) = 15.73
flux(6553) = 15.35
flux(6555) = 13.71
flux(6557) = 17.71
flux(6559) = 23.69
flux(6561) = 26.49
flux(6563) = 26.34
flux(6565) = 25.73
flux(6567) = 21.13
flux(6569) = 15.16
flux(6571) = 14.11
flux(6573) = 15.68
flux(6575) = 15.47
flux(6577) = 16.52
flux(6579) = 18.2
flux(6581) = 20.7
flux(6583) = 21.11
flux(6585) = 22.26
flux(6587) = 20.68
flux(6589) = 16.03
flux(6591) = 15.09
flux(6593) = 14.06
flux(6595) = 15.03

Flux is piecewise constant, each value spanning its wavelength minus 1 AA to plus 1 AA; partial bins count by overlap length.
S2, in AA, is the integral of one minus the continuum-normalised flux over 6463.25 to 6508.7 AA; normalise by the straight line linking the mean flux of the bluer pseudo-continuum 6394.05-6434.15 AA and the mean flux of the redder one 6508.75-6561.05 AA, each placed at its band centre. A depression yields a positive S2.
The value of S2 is 1.9 AA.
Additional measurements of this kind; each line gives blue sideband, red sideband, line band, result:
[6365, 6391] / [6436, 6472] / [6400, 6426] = 1.0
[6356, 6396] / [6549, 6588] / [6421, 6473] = 4.3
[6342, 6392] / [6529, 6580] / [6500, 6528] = 3.1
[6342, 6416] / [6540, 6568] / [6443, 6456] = 1.2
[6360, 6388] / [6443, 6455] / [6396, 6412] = 0.4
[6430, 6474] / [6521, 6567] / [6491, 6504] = 1.9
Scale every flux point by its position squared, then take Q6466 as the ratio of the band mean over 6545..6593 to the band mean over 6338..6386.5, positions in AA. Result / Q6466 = 1.38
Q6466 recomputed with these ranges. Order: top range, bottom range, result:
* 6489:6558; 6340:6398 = 1.09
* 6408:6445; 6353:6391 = 1.02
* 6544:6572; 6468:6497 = 1.33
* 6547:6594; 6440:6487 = 1.30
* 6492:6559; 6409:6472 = 1.06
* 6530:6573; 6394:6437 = 1.29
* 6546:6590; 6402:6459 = 1.36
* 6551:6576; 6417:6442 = 1.35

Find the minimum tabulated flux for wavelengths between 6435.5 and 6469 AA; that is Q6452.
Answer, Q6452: 13.58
